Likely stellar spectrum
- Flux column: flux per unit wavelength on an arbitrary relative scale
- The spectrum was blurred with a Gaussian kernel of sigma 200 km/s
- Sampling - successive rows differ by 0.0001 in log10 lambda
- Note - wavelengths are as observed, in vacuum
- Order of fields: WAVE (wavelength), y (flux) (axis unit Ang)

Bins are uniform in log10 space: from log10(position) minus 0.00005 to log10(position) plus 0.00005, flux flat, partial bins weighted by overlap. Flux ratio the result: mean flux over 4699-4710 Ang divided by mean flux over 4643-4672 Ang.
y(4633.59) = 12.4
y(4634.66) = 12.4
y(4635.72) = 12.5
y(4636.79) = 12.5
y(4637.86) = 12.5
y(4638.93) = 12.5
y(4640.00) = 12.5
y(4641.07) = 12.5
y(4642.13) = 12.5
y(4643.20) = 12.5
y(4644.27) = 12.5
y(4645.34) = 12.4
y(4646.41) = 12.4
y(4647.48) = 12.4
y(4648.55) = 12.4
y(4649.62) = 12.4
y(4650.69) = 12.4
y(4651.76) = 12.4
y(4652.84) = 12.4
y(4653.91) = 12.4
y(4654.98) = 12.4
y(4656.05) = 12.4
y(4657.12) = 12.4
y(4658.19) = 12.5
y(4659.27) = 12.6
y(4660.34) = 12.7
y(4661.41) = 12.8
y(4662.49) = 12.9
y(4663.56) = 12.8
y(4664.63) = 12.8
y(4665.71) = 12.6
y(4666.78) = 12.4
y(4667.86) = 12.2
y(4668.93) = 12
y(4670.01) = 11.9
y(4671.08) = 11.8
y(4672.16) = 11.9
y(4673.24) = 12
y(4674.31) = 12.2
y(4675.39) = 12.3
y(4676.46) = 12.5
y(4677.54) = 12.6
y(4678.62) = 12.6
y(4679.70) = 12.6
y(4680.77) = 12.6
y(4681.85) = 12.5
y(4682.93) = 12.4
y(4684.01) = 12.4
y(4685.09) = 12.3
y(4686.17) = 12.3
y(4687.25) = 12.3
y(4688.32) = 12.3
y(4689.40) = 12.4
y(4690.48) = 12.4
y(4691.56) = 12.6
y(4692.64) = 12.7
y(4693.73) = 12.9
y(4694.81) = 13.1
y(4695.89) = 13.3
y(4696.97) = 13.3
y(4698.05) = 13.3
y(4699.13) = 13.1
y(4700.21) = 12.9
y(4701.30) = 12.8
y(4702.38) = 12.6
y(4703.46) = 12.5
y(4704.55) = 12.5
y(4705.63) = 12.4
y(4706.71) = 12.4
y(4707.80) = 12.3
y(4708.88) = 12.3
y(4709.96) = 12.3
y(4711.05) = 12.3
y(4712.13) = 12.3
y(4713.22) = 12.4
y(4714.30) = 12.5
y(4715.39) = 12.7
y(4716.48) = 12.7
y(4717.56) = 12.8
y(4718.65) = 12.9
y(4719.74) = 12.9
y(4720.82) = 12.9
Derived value 1.01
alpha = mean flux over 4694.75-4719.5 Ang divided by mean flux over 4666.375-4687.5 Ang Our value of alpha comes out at 1.03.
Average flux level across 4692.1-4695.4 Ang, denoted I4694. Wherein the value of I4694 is 12.9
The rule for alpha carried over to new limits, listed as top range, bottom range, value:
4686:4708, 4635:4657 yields 1.02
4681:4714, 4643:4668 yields 1.01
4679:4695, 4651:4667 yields 1.00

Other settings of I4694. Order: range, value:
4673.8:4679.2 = 12.4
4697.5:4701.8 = 13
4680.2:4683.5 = 12.5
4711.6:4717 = 12.5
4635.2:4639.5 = 12.5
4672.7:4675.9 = 12.2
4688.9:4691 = 12.4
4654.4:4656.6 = 12.4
